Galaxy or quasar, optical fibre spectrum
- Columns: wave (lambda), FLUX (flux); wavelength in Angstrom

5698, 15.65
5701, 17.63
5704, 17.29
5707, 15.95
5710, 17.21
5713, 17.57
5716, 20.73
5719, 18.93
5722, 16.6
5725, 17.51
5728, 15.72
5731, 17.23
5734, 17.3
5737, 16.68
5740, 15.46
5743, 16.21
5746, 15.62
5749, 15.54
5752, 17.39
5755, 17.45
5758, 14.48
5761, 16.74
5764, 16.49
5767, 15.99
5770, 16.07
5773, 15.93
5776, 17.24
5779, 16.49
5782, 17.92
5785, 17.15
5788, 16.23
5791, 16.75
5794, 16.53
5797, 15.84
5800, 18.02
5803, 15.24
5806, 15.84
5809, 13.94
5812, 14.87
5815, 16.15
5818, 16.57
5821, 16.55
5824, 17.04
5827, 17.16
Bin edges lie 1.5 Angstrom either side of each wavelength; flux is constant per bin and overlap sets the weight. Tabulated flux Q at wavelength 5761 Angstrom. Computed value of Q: 16.74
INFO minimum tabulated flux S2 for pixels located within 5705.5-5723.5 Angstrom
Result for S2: 15.95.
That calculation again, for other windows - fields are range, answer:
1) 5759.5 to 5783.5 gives 15.93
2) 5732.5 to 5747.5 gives 15.46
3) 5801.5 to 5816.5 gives 13.94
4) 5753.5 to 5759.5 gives 14.48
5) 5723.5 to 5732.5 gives 15.72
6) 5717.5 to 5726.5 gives 16.6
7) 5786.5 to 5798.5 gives 15.84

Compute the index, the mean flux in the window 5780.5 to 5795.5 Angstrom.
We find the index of 16.9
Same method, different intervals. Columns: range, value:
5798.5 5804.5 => 16.6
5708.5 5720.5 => 18.6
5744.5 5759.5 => 16.1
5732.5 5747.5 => 16.3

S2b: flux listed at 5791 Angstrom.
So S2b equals 16.75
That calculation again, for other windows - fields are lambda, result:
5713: 17.57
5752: 17.39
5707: 15.95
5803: 15.24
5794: 16.53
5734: 17.3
